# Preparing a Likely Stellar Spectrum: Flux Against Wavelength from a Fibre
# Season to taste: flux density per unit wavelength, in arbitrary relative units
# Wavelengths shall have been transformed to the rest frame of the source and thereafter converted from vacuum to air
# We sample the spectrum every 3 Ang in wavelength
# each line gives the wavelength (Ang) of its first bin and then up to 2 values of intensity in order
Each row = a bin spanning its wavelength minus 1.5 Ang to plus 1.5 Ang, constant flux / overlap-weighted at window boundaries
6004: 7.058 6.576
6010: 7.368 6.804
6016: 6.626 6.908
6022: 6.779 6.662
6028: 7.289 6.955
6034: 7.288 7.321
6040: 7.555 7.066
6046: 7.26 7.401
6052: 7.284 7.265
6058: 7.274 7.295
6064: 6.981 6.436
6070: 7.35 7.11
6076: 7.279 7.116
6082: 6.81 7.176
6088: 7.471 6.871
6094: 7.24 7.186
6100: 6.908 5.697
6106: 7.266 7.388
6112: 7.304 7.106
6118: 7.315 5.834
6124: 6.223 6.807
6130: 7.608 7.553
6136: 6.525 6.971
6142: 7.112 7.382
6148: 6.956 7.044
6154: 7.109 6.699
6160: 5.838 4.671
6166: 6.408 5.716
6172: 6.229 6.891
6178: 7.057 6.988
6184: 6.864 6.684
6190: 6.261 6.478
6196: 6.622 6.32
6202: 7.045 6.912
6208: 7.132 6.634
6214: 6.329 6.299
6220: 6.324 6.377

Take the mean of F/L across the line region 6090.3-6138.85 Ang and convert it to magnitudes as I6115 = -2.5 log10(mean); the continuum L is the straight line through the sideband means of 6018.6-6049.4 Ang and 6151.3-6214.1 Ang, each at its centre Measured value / -0.019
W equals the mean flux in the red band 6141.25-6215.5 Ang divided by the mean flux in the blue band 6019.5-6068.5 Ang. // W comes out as 0.9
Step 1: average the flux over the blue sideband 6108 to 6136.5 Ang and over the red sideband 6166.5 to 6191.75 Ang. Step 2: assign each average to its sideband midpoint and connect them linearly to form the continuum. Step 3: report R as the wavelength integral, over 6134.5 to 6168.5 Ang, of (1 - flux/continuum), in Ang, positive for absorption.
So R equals 1.0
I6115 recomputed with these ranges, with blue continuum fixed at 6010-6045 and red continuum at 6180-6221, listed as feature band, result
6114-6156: -0.028 mag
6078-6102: -0.027 mag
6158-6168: 0.180 mag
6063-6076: -0.010 mag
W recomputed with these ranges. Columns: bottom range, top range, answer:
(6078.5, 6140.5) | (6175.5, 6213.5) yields 0.97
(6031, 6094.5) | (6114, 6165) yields 0.94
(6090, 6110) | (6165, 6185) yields 0.95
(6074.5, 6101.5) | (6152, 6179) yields 0.88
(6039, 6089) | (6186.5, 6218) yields 0.92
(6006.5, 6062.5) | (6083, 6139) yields 0.98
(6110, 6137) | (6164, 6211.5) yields 0.95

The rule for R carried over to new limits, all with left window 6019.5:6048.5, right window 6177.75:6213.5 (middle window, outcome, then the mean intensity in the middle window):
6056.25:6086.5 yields -0.20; 7.08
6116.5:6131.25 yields 0.35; 6.74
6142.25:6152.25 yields -0.41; 7.13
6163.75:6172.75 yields 1.07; 5.99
